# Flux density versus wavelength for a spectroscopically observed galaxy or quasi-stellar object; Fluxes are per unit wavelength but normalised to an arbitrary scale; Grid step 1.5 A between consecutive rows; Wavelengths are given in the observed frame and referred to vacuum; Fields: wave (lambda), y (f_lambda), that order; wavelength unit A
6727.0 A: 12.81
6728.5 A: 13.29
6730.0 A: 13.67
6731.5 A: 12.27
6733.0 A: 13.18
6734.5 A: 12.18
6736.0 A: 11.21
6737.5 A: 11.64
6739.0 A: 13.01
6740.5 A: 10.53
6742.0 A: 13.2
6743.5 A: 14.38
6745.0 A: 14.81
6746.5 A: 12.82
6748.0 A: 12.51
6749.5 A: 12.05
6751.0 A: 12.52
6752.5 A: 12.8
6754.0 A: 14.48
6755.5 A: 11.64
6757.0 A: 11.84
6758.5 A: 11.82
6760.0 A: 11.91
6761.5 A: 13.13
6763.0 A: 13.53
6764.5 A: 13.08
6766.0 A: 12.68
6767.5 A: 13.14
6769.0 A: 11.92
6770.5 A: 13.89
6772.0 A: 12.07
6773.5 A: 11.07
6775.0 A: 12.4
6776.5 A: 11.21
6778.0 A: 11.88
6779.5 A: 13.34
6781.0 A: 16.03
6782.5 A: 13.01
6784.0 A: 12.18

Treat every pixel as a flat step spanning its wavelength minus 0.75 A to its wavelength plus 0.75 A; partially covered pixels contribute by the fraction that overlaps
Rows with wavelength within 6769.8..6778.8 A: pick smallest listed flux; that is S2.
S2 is 11.07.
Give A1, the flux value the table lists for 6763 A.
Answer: 13.53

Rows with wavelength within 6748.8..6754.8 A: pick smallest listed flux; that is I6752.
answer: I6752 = 12.05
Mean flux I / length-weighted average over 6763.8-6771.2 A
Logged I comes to 12.9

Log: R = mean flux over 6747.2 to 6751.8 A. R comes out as 12.4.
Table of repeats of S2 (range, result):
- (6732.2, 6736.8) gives 11.21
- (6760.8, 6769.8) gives 11.92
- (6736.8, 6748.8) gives 10.53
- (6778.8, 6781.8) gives 13.34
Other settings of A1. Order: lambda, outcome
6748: 12.51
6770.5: 13.89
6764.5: 13.08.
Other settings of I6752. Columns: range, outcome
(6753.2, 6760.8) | 11.64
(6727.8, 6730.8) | 13.29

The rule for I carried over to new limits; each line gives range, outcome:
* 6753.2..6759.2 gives 12.5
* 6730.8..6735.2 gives 12.6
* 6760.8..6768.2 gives 13.1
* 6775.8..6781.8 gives 13.1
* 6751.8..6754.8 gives 13.6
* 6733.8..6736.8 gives 11.7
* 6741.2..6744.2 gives 13.7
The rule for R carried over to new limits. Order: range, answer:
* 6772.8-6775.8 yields 11.7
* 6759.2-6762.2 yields 12.5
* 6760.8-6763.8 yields 13.3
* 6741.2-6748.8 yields 13.5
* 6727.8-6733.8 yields 13.1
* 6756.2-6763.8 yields 12.4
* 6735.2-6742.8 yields 11.9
